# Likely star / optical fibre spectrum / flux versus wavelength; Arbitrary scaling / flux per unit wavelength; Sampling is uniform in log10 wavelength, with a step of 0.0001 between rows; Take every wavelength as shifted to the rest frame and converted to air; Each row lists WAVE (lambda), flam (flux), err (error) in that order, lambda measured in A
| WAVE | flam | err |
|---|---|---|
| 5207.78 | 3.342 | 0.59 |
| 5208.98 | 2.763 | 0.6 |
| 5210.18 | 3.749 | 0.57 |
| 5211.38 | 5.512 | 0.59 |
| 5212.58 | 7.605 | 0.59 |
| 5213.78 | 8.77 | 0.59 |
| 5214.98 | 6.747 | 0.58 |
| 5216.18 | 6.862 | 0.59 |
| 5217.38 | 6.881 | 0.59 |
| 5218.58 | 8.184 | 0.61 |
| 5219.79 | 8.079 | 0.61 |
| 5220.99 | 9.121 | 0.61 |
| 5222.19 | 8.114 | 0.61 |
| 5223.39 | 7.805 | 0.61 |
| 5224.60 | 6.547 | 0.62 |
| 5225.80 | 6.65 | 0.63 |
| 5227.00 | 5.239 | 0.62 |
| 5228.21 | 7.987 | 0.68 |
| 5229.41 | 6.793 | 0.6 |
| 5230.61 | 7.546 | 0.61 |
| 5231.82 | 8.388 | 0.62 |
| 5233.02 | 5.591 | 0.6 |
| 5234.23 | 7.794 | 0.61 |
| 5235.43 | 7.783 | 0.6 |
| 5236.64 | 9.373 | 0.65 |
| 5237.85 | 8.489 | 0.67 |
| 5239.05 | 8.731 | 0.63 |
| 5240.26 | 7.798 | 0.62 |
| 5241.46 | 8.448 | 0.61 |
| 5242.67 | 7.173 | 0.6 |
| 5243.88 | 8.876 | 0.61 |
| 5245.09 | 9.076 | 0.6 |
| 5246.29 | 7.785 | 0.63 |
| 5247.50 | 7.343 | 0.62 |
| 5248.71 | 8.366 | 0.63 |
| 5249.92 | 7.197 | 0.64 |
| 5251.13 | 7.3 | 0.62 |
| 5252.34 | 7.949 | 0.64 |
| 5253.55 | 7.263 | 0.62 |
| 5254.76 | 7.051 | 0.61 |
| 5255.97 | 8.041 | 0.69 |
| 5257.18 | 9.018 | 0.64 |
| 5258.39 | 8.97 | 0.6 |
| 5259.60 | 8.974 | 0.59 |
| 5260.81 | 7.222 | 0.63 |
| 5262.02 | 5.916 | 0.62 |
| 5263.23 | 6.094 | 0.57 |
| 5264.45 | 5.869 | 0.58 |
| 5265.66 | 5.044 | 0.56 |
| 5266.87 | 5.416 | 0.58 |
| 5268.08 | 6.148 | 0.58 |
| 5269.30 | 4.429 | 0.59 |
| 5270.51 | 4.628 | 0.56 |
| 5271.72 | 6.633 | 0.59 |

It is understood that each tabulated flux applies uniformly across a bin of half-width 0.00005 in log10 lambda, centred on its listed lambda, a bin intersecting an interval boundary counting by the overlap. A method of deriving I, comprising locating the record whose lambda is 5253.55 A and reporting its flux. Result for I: 7.263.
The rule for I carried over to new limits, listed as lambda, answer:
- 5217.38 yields 6.881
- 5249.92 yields 7.197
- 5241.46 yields 8.448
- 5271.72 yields 6.633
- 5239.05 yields 8.731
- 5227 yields 5.239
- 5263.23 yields 6.094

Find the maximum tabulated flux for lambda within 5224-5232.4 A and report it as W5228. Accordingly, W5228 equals 8.388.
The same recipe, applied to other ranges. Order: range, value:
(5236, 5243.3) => 9.373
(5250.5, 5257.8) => 9.018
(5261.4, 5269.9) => 6.148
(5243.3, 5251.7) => 9.076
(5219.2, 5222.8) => 9.121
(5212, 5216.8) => 8.77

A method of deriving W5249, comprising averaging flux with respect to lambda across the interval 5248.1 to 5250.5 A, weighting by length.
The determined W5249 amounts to 7.78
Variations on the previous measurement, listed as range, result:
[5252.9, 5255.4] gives 7.18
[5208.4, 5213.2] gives 4.93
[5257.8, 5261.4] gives 8.4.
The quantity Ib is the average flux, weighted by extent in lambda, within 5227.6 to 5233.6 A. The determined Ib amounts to 7.27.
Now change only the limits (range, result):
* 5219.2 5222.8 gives 8.45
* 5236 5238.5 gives 8.9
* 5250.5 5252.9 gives 7.61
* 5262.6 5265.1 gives 5.95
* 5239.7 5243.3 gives 7.82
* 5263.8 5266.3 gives 5.46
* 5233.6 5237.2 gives 8.28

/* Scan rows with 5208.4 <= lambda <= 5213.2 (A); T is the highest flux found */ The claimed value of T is 7.605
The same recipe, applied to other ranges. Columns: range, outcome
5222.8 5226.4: 7.805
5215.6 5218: 6.881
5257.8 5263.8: 8.974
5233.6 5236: 7.794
